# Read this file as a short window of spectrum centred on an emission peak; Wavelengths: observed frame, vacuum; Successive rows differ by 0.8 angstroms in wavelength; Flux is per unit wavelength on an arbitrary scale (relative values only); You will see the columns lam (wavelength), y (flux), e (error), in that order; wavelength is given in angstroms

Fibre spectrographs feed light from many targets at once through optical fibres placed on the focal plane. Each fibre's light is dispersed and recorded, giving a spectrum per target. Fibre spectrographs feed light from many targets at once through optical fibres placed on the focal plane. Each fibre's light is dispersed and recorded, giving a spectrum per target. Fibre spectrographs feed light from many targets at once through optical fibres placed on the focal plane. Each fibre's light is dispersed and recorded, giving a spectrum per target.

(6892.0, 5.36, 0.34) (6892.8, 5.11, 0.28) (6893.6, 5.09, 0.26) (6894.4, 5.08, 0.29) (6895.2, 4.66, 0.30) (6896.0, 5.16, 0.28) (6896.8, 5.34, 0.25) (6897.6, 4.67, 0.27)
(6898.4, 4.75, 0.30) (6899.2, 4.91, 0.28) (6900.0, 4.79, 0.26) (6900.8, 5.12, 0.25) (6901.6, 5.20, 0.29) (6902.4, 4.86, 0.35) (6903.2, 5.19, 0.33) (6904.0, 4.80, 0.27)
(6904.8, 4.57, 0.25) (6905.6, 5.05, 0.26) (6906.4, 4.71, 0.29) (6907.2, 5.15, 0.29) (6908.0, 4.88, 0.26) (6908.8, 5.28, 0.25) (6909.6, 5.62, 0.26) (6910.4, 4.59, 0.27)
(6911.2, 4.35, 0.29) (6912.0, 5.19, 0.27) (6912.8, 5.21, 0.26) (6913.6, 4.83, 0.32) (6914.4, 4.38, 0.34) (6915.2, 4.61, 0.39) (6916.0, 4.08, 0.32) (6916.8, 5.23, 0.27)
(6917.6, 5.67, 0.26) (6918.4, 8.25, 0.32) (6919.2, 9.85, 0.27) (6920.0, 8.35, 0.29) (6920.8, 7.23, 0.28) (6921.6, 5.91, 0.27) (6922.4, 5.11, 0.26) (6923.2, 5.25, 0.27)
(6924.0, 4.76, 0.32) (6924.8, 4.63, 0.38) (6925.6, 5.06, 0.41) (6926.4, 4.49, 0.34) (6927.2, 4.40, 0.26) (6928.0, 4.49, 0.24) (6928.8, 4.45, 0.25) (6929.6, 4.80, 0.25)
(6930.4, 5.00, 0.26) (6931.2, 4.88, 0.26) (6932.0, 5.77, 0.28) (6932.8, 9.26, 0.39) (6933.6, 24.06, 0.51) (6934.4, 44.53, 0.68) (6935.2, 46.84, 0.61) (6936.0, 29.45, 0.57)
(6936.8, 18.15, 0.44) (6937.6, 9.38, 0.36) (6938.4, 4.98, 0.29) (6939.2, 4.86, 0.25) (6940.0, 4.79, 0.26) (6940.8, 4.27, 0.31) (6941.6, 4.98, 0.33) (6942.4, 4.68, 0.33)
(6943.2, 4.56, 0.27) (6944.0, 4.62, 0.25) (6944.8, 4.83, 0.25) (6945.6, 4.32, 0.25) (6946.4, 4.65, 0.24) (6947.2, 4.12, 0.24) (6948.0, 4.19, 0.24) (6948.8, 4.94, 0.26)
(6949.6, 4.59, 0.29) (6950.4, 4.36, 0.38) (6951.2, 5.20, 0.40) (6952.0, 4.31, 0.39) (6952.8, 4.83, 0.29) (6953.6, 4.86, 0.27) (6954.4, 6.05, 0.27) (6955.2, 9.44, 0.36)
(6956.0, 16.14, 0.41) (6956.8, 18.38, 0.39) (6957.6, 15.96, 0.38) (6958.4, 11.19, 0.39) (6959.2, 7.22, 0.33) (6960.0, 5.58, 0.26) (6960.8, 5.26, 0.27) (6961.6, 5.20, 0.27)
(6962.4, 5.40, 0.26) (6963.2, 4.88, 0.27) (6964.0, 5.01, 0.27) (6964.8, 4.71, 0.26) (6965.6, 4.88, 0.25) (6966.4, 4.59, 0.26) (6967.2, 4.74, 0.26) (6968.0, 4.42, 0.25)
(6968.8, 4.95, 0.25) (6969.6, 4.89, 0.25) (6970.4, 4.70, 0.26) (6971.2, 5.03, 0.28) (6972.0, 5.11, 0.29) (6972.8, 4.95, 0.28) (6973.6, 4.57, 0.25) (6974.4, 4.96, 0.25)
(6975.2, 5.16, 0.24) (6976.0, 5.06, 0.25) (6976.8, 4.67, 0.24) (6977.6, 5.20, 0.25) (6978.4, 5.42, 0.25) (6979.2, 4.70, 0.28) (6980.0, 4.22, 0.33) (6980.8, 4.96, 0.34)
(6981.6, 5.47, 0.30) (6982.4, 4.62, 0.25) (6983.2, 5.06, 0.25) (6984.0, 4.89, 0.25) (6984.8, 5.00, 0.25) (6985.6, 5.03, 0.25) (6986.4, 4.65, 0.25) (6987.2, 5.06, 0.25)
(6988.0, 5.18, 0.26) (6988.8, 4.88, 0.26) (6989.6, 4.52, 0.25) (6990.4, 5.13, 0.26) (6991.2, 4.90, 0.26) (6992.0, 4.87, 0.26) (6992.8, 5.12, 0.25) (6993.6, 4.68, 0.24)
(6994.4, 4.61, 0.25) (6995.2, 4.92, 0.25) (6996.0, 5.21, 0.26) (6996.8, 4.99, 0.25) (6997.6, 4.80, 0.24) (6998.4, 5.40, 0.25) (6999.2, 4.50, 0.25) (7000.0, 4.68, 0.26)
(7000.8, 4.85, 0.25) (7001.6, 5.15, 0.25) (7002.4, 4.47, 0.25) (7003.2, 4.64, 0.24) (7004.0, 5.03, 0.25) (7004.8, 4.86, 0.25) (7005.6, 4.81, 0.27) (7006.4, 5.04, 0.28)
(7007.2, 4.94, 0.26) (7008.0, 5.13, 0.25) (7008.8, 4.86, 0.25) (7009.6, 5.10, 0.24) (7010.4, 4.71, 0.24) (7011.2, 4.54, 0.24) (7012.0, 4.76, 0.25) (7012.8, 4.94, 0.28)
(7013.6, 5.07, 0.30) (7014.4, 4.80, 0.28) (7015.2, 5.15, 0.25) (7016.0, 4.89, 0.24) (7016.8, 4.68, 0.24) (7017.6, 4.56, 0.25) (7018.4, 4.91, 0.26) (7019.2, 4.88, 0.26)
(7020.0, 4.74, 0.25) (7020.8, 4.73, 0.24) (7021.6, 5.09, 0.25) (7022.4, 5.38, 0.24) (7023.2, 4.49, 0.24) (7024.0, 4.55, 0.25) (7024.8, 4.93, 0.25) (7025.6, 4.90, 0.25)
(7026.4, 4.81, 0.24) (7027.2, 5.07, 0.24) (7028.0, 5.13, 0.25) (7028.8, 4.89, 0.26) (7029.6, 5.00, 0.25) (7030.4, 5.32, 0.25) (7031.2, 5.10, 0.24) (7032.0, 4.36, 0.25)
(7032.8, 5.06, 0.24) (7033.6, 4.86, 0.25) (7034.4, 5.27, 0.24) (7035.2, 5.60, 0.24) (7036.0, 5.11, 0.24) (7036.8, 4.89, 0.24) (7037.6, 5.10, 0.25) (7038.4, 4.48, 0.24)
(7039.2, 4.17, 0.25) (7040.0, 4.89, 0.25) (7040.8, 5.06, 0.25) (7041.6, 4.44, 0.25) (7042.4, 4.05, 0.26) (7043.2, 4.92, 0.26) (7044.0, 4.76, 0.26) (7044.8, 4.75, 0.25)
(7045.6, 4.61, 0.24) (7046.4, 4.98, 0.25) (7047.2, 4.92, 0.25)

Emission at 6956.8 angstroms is [N II]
